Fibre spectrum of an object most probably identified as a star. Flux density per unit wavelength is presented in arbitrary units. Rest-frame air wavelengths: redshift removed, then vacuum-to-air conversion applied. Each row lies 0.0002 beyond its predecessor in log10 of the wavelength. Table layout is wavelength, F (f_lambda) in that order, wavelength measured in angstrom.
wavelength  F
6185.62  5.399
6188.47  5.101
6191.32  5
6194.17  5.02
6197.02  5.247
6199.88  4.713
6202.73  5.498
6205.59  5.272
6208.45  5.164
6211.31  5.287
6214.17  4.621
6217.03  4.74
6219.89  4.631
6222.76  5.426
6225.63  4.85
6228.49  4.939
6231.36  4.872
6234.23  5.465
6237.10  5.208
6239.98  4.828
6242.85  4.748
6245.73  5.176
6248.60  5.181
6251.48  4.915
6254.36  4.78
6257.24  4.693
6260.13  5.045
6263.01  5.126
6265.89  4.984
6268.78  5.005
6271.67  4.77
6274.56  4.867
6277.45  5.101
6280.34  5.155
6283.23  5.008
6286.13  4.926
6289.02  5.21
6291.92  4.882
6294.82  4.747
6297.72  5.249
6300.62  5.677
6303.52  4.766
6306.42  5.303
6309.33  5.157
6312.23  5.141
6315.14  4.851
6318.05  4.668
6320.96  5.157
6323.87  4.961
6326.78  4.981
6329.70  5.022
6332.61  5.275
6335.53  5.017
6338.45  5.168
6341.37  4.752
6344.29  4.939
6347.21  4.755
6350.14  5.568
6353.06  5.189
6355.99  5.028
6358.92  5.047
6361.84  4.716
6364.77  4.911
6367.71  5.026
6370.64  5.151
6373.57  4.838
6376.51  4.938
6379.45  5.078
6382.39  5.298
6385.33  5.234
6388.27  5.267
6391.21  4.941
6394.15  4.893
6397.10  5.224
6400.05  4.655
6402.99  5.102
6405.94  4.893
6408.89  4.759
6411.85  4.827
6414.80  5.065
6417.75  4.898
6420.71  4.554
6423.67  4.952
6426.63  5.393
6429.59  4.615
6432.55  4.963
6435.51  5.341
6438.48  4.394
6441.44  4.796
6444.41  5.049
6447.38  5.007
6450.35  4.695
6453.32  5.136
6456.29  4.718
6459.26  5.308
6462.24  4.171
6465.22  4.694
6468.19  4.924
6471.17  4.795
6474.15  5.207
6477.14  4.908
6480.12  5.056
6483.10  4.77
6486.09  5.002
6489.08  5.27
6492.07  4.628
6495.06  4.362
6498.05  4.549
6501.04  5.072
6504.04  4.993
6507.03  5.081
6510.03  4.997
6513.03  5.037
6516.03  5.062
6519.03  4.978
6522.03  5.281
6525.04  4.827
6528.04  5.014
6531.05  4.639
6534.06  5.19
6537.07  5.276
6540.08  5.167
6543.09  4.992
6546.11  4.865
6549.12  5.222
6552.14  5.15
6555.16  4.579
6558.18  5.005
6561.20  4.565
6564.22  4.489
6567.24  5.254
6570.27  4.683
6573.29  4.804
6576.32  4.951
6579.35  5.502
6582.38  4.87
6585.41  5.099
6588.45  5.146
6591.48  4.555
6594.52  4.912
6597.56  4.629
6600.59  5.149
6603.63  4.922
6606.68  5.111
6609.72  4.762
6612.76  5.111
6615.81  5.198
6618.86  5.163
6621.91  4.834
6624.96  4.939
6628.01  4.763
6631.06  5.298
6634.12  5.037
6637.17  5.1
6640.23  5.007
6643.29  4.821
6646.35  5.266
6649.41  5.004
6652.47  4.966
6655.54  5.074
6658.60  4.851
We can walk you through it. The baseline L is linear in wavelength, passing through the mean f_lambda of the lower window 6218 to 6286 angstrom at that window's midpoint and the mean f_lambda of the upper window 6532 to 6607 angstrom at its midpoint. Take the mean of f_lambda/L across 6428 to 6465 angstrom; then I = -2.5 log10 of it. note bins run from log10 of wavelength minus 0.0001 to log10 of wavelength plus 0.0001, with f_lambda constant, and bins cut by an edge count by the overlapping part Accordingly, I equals 0.03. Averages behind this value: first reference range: 4.99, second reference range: 4.96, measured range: 4.85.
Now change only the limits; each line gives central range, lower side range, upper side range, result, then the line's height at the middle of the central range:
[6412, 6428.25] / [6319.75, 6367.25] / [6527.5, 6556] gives 0.01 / 5.02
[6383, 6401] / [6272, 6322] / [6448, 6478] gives -0.03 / 4.94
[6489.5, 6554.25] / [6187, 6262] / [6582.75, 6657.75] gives 0.01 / 5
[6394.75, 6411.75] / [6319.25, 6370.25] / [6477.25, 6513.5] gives 0.01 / 4.98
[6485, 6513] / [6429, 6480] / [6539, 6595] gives 0.00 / 4.9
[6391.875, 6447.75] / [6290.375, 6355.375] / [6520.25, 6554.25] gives 0.03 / 5.05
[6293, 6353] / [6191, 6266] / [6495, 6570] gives -0.01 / 5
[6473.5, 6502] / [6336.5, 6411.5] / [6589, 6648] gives 0.03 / 5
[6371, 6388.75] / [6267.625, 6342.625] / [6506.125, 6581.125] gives -0.02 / 5.02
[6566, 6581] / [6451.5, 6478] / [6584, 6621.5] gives -0.02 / 4.95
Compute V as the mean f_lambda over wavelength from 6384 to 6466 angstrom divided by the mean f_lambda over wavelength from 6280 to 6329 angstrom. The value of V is 1.0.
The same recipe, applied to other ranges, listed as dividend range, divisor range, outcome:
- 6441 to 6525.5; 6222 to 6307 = 0.98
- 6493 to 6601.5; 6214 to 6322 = 0.99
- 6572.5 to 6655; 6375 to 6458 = 1.01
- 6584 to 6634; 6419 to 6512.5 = 1.02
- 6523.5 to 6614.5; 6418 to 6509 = 1.01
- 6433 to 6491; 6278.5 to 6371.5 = 0.97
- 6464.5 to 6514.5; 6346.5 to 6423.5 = 0.98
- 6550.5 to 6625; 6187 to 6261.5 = 0.98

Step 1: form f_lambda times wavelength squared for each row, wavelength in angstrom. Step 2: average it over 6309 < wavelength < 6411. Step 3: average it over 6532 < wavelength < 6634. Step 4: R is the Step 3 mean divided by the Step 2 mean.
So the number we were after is 1.06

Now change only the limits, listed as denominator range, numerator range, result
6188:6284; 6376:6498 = 1.05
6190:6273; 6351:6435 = 1.05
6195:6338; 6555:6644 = 1.09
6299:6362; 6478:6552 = 1.04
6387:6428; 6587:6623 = 1.06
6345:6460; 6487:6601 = 1.04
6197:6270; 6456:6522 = 1.06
